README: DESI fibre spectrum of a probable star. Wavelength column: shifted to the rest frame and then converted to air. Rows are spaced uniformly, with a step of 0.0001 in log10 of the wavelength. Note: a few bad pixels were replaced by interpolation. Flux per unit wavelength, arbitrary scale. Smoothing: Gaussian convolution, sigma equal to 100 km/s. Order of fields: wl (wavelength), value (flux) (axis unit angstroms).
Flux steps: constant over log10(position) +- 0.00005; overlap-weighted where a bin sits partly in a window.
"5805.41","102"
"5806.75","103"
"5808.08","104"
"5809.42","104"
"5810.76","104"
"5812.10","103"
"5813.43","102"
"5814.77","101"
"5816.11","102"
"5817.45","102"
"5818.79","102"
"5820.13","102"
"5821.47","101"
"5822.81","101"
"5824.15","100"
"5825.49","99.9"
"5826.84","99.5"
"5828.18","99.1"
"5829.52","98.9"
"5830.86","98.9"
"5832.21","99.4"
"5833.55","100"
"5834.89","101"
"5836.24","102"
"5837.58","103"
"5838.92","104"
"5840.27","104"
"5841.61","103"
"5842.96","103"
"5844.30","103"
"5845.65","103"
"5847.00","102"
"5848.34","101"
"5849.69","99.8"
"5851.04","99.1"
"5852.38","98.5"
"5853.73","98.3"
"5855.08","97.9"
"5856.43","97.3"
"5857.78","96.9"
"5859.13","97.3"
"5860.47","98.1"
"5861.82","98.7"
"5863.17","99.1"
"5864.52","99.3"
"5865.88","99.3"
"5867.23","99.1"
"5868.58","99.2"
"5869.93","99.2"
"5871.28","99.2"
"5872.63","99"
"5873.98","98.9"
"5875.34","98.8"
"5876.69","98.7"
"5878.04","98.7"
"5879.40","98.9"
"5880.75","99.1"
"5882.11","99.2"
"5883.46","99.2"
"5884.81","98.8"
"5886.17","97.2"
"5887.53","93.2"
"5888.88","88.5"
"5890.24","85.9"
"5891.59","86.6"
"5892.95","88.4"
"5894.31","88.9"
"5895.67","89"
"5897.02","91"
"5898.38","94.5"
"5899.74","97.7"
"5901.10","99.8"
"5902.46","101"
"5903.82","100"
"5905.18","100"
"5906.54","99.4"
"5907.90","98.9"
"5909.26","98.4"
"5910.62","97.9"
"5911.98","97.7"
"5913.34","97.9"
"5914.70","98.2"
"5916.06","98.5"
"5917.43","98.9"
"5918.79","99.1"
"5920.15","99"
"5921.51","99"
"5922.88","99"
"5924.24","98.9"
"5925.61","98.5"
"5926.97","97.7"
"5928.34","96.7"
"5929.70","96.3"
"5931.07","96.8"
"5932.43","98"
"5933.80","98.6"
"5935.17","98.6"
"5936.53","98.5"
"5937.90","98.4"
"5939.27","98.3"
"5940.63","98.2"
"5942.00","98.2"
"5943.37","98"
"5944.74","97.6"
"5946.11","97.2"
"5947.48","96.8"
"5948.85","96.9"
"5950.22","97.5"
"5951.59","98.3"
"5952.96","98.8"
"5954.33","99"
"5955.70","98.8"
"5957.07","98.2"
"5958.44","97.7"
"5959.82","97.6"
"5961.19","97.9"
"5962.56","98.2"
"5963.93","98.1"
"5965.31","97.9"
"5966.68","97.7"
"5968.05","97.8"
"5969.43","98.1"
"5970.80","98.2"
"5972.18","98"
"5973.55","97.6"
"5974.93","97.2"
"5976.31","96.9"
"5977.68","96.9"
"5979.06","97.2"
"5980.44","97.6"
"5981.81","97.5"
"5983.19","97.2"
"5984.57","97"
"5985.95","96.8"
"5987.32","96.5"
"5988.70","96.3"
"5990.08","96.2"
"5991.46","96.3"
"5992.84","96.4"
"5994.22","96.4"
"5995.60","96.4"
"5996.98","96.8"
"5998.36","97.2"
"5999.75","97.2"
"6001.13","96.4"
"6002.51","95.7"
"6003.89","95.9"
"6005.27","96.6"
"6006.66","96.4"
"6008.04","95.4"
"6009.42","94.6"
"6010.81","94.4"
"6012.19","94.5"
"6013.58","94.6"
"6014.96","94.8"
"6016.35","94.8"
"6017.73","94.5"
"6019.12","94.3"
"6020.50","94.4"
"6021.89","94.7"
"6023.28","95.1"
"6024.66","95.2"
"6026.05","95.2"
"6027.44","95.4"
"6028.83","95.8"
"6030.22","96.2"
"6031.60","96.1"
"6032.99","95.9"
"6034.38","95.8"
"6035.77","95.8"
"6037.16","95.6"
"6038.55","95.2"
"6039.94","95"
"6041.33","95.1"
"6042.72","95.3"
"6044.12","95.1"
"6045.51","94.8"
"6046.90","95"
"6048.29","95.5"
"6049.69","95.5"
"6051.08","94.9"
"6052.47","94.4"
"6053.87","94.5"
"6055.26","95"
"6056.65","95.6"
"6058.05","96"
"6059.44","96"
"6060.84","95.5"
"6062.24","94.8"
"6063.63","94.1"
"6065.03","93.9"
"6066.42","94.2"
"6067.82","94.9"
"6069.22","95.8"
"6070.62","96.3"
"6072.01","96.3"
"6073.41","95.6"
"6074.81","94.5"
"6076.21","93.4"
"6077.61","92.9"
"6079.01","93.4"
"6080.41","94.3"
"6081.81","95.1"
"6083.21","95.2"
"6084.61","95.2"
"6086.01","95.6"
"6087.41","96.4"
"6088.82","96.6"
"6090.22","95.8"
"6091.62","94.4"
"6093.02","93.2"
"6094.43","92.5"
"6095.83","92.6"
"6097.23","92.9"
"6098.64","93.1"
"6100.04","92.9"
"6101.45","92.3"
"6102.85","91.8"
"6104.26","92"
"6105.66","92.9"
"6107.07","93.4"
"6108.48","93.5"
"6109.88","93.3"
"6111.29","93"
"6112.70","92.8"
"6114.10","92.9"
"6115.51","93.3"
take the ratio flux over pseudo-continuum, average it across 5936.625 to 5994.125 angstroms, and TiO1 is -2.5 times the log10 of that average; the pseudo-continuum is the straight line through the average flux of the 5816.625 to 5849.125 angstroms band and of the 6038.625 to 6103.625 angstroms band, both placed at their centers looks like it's 0.00 mag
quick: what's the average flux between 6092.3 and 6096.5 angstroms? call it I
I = 92.8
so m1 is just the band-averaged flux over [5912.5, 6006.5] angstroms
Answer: 97.6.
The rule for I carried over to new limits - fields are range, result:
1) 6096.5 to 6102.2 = 92.8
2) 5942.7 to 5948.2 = 97.3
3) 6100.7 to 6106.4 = 92.2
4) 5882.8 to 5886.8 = 98.4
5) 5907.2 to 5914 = 98.2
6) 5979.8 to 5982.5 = 97.8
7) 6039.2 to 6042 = 95.1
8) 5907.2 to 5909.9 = 98.7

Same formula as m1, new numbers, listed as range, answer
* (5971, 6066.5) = 95.7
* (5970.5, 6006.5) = 96.8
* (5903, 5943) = 98.4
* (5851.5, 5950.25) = 97.3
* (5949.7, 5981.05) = 97.9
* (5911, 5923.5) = 98.6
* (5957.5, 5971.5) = 97.9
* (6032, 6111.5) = 94.6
